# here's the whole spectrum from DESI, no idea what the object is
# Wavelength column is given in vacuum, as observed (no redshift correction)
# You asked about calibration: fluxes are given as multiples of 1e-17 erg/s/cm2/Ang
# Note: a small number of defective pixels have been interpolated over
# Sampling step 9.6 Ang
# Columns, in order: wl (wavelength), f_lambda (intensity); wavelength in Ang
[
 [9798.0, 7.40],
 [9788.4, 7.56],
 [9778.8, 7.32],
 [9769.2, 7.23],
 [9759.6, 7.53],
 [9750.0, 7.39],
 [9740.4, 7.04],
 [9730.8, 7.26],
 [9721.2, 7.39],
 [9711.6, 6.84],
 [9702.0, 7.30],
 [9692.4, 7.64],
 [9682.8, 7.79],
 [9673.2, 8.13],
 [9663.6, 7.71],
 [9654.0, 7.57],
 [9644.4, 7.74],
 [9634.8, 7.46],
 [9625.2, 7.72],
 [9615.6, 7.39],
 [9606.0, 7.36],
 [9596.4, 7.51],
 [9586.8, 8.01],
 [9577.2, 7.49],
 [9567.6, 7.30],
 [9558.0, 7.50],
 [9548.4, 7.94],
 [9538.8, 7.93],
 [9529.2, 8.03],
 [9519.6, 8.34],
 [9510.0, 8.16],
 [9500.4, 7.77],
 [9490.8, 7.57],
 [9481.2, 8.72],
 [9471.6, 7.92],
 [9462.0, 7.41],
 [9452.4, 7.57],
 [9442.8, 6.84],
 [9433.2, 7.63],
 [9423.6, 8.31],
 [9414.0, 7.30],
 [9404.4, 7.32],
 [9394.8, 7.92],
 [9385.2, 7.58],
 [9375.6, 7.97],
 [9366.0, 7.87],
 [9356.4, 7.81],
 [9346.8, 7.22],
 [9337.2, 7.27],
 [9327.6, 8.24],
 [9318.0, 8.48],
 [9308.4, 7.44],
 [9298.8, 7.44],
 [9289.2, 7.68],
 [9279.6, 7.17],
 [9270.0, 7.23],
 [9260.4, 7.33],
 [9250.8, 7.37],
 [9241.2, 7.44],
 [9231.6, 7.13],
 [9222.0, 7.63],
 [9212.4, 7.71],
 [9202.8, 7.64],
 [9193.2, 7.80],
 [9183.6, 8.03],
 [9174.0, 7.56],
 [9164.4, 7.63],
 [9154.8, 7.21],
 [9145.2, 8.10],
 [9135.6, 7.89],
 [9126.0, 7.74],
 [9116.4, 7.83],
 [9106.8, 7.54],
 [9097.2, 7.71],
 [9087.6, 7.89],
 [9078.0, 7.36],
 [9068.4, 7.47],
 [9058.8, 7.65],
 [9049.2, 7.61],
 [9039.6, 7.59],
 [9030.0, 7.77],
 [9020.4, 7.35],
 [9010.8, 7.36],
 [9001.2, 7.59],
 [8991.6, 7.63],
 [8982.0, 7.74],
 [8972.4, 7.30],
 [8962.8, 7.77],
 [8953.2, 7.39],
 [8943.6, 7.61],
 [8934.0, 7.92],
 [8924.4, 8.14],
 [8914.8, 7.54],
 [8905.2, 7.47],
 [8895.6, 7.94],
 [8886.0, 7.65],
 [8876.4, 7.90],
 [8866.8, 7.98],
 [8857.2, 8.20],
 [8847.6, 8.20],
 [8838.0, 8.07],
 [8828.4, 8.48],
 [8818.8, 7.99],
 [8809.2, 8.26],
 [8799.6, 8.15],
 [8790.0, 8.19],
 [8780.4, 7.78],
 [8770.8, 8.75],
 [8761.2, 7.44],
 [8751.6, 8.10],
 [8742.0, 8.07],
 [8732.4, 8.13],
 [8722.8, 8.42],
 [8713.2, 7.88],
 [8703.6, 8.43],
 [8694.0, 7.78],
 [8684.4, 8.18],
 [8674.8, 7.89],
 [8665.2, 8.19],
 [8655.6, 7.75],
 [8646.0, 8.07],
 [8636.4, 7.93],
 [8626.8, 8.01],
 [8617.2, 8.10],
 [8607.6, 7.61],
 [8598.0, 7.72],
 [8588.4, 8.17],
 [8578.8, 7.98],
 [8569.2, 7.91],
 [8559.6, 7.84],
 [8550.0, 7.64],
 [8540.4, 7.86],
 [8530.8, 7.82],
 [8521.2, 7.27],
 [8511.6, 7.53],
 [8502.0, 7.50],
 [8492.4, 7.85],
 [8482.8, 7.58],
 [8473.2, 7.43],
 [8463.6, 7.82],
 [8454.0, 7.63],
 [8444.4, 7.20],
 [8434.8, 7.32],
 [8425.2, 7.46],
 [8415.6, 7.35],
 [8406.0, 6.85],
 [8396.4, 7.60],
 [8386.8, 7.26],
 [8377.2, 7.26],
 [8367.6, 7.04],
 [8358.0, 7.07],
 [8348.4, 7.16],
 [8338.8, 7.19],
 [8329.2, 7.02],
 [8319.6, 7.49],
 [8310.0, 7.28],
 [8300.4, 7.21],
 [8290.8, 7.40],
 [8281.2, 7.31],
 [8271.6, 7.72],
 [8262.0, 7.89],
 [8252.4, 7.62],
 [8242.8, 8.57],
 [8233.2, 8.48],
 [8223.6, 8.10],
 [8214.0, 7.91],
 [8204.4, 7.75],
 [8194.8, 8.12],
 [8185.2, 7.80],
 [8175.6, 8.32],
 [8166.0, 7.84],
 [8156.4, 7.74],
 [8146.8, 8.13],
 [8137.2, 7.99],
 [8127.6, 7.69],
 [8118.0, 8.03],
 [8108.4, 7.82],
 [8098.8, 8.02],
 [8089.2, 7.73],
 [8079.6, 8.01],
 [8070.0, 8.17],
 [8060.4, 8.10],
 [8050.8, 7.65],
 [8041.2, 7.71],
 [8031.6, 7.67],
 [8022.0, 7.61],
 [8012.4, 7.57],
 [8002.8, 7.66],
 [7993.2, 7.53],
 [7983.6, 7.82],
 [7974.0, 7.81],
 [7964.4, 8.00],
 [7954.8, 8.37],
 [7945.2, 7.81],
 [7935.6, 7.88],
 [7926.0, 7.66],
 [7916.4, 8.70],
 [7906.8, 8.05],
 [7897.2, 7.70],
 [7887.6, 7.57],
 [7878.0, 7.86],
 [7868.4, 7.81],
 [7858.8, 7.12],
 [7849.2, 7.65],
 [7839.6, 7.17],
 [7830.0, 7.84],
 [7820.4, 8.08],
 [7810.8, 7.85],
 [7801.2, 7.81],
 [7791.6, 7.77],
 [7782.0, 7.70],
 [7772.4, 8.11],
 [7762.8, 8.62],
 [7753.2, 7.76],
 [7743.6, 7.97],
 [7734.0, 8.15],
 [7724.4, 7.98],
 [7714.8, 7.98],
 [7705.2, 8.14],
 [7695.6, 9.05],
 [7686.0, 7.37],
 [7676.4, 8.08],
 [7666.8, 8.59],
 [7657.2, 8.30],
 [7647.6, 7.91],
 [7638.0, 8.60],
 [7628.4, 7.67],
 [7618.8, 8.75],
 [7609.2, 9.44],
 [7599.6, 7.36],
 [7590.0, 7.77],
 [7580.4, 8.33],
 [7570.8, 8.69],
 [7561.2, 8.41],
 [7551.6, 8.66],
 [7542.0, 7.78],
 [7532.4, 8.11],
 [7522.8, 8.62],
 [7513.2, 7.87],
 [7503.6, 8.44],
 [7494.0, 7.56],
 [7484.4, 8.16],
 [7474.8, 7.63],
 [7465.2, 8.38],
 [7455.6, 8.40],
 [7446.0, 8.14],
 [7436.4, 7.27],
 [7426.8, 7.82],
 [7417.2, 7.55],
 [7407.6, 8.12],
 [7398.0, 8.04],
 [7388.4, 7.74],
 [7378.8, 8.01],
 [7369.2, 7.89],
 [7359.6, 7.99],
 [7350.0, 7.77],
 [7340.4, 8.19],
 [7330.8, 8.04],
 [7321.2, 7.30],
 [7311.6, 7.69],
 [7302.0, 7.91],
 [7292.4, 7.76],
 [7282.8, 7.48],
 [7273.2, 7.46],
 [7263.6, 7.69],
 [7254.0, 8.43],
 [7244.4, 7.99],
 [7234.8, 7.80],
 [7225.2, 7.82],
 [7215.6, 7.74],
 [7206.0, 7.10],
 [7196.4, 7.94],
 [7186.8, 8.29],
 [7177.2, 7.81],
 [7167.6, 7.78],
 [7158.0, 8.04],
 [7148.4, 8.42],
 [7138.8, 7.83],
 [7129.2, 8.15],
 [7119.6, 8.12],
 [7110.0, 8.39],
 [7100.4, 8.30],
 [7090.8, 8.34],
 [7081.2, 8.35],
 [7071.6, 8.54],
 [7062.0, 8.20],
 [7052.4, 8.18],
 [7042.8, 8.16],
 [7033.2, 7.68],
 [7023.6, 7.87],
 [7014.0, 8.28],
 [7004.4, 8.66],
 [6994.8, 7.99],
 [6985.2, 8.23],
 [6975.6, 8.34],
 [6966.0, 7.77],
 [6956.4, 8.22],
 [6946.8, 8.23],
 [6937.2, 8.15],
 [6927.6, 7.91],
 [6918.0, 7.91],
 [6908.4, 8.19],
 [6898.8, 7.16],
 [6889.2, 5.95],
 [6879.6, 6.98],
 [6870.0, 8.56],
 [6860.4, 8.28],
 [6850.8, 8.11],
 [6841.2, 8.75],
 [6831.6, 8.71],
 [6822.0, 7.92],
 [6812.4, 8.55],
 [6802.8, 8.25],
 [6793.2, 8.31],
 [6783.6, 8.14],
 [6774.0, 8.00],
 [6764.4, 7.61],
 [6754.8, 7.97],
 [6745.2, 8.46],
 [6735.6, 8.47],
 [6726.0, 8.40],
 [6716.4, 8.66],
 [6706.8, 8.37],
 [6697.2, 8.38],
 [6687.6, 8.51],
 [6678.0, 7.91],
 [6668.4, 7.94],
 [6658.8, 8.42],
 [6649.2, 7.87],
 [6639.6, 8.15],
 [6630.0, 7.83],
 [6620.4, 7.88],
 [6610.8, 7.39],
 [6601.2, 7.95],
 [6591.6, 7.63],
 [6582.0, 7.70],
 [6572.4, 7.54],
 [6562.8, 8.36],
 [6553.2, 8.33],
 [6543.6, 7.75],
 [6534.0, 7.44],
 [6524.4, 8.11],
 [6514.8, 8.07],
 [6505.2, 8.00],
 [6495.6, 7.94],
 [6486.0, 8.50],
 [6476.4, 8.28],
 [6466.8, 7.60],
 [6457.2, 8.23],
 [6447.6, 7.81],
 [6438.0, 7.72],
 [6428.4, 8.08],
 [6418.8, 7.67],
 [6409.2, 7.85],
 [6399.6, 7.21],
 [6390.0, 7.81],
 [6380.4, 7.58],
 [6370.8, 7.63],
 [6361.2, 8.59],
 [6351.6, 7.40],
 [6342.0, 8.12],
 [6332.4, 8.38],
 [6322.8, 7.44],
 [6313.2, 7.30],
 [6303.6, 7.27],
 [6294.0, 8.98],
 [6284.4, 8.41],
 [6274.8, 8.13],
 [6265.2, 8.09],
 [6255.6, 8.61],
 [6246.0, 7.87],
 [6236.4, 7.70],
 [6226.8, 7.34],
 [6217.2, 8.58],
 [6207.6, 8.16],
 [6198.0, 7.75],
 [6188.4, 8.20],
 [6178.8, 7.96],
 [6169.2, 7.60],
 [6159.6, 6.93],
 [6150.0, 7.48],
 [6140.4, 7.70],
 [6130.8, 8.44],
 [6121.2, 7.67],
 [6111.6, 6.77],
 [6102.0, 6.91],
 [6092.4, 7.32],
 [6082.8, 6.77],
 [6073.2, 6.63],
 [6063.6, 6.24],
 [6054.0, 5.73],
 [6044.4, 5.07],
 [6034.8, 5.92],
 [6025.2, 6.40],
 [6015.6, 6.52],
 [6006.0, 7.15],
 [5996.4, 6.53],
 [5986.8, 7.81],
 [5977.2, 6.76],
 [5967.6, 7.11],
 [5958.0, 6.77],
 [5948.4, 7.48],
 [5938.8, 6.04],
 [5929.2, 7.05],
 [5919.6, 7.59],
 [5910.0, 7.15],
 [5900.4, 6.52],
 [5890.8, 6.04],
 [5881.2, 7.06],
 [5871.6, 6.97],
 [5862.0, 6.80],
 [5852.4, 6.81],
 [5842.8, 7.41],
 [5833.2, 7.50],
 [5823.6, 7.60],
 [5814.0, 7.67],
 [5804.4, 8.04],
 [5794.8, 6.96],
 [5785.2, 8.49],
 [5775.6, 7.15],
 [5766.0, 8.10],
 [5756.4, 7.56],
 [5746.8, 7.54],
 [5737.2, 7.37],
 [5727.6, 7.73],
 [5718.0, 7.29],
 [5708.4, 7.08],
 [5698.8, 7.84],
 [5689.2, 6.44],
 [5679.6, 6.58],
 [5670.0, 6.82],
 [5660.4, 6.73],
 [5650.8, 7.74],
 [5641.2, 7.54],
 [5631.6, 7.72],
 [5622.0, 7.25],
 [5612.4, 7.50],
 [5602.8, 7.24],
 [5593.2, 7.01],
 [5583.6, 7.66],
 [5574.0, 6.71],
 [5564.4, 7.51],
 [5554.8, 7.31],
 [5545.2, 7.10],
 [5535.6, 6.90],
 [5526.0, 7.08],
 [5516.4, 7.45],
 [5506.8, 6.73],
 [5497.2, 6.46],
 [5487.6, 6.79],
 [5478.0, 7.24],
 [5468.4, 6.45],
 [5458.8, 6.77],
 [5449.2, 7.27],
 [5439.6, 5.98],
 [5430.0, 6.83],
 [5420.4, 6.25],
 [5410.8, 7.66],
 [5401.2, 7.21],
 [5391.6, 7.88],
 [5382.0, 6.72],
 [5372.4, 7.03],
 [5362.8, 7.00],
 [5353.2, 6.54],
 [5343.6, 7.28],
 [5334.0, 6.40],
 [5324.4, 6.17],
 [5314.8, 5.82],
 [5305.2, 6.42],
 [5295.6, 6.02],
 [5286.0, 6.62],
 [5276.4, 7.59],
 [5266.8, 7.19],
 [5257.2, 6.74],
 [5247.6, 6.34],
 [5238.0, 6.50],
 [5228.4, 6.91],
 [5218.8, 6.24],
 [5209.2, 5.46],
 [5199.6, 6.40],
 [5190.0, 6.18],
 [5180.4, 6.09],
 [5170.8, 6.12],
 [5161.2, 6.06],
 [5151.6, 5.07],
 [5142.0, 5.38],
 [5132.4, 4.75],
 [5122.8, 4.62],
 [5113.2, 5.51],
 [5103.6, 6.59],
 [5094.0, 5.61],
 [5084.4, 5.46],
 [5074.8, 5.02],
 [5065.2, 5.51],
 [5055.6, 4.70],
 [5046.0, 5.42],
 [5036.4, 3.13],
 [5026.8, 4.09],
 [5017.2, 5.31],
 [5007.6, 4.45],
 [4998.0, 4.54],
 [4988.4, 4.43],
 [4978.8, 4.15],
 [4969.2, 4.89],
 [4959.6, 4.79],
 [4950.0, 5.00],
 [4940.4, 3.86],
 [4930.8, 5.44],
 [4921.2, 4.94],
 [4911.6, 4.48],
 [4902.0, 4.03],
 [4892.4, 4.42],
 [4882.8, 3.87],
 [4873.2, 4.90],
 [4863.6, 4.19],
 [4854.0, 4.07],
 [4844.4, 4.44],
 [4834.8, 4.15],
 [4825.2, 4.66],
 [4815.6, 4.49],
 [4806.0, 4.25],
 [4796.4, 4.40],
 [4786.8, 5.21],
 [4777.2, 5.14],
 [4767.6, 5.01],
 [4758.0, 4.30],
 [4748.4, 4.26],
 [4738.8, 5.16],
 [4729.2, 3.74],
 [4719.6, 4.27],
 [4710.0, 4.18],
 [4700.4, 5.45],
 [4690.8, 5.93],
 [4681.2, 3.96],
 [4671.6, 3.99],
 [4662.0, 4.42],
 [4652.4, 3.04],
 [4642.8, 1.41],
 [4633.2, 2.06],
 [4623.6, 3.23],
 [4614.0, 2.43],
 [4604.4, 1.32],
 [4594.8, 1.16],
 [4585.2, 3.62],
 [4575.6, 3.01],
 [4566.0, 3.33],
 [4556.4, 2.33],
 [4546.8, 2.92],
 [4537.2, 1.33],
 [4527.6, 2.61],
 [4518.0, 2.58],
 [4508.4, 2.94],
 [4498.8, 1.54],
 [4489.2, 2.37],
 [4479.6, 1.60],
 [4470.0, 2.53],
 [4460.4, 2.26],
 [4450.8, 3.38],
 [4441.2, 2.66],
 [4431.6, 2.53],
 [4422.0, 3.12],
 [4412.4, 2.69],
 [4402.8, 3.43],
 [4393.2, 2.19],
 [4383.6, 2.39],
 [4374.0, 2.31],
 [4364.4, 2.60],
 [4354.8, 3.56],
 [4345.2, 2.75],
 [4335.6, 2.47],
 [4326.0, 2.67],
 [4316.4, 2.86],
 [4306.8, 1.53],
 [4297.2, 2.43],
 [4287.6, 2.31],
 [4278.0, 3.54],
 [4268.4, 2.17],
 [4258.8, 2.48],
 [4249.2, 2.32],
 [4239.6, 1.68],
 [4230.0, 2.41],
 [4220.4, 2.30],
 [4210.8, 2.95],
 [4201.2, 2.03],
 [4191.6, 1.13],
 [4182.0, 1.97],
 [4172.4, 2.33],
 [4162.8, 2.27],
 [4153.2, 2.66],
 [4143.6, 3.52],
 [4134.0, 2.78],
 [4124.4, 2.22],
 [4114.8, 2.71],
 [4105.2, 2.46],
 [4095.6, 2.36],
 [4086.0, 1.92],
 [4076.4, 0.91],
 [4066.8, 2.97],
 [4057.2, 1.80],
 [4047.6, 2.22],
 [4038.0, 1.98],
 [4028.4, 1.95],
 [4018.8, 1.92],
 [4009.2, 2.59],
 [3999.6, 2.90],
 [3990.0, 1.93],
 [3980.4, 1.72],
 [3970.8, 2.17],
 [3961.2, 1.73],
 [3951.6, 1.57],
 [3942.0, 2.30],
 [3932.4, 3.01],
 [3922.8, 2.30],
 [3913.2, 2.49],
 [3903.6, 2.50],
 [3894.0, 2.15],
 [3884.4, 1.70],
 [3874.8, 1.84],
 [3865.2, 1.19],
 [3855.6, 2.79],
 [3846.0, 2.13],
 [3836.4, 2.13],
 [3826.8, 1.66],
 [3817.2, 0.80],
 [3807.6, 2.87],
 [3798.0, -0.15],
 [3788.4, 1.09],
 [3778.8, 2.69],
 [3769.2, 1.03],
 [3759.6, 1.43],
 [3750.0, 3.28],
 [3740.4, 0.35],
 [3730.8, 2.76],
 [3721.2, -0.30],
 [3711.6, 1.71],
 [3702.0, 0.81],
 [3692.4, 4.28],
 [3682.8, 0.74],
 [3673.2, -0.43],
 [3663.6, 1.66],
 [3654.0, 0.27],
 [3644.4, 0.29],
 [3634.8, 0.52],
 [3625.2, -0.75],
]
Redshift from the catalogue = 0.169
